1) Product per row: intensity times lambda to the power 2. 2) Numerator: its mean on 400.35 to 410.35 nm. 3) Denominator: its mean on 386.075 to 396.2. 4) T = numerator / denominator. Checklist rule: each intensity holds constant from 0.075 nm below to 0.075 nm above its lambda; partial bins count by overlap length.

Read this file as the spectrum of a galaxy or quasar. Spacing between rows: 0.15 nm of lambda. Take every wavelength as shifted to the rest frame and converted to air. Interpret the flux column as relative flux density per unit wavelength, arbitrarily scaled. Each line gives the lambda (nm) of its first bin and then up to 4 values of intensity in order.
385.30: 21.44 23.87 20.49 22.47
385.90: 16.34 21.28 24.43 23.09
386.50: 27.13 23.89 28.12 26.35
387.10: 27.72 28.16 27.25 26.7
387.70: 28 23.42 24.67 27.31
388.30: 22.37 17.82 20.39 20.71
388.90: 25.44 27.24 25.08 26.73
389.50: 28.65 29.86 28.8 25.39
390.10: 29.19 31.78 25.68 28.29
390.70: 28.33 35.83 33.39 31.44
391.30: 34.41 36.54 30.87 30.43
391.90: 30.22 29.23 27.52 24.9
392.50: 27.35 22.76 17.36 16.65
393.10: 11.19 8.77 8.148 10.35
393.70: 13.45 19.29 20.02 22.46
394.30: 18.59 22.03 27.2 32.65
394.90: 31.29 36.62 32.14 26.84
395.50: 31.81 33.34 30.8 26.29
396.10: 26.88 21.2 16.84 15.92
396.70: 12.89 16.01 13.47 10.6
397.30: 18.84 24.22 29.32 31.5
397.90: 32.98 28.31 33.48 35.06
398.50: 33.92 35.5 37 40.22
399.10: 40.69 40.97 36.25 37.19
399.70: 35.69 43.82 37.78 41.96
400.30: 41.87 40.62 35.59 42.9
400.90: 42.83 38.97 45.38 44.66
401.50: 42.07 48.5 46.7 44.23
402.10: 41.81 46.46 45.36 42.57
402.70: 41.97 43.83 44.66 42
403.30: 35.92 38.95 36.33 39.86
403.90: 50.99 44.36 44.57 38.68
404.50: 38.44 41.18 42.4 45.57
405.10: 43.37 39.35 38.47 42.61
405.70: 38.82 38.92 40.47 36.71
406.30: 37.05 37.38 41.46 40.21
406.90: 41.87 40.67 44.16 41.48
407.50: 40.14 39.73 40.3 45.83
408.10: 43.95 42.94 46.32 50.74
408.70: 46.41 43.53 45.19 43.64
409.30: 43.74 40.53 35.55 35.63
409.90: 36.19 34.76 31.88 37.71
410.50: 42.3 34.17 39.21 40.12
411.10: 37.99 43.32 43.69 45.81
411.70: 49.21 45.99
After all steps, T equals 1.7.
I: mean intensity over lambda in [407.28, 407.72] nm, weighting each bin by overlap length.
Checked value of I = 40.4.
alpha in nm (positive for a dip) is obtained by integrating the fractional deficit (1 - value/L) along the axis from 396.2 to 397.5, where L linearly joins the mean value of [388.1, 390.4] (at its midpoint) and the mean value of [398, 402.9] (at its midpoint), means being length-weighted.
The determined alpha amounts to 0.702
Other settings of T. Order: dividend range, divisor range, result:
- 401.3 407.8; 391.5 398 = 1.89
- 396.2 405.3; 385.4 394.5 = 1.59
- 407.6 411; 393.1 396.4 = 1.88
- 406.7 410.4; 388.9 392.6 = 1.54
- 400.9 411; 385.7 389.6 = 1.84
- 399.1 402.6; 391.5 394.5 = 2.11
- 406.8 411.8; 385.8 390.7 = 1.80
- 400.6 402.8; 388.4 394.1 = 1.86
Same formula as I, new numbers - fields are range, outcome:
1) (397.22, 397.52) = 21.3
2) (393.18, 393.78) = 10.3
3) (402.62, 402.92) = 42.9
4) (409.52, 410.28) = 34.9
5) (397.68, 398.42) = 32.3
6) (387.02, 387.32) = 27.9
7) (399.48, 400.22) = 39.3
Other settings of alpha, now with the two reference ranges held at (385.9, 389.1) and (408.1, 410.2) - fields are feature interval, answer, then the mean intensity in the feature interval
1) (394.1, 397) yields 0.543 nm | 25.1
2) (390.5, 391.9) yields -0.234 nm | 32.1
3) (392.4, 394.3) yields 0.814 nm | 16.7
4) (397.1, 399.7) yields 0.068 nm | 32.4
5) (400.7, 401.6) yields -0.193 nm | 43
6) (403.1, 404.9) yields -0.172 nm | 41.2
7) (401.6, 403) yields -0.320 nm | 44.5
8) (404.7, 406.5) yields -0.061 nm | 40.1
